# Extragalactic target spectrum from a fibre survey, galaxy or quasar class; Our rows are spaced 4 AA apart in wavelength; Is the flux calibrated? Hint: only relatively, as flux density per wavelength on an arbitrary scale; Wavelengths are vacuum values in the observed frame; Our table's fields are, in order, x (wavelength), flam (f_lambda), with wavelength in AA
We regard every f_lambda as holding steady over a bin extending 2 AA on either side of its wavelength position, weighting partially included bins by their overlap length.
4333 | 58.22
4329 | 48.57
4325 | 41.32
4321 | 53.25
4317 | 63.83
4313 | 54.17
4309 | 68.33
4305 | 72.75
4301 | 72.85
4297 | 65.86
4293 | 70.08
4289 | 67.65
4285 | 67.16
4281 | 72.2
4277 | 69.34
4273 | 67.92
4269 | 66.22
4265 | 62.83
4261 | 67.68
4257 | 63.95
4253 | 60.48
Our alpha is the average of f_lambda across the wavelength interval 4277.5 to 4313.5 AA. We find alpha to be 68.5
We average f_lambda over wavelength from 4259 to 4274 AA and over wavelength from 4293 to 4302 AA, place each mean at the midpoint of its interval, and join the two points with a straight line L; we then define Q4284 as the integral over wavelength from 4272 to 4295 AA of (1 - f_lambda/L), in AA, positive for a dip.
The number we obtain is -0.47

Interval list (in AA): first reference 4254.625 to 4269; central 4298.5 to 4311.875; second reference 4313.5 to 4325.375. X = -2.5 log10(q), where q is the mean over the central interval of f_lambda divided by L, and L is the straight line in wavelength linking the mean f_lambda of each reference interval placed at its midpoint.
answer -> -0.22 mag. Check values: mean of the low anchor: 64.9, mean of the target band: 70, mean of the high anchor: 54.5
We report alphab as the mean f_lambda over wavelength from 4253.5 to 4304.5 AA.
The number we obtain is 67.7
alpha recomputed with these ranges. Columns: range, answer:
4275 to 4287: 69.6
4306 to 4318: 62.9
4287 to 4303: 69.1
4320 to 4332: 48.1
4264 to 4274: 65.7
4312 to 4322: 57.8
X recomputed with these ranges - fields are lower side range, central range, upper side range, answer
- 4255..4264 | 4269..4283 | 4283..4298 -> -0.04 mag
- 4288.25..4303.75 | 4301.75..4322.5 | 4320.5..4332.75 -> -0.08 mag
